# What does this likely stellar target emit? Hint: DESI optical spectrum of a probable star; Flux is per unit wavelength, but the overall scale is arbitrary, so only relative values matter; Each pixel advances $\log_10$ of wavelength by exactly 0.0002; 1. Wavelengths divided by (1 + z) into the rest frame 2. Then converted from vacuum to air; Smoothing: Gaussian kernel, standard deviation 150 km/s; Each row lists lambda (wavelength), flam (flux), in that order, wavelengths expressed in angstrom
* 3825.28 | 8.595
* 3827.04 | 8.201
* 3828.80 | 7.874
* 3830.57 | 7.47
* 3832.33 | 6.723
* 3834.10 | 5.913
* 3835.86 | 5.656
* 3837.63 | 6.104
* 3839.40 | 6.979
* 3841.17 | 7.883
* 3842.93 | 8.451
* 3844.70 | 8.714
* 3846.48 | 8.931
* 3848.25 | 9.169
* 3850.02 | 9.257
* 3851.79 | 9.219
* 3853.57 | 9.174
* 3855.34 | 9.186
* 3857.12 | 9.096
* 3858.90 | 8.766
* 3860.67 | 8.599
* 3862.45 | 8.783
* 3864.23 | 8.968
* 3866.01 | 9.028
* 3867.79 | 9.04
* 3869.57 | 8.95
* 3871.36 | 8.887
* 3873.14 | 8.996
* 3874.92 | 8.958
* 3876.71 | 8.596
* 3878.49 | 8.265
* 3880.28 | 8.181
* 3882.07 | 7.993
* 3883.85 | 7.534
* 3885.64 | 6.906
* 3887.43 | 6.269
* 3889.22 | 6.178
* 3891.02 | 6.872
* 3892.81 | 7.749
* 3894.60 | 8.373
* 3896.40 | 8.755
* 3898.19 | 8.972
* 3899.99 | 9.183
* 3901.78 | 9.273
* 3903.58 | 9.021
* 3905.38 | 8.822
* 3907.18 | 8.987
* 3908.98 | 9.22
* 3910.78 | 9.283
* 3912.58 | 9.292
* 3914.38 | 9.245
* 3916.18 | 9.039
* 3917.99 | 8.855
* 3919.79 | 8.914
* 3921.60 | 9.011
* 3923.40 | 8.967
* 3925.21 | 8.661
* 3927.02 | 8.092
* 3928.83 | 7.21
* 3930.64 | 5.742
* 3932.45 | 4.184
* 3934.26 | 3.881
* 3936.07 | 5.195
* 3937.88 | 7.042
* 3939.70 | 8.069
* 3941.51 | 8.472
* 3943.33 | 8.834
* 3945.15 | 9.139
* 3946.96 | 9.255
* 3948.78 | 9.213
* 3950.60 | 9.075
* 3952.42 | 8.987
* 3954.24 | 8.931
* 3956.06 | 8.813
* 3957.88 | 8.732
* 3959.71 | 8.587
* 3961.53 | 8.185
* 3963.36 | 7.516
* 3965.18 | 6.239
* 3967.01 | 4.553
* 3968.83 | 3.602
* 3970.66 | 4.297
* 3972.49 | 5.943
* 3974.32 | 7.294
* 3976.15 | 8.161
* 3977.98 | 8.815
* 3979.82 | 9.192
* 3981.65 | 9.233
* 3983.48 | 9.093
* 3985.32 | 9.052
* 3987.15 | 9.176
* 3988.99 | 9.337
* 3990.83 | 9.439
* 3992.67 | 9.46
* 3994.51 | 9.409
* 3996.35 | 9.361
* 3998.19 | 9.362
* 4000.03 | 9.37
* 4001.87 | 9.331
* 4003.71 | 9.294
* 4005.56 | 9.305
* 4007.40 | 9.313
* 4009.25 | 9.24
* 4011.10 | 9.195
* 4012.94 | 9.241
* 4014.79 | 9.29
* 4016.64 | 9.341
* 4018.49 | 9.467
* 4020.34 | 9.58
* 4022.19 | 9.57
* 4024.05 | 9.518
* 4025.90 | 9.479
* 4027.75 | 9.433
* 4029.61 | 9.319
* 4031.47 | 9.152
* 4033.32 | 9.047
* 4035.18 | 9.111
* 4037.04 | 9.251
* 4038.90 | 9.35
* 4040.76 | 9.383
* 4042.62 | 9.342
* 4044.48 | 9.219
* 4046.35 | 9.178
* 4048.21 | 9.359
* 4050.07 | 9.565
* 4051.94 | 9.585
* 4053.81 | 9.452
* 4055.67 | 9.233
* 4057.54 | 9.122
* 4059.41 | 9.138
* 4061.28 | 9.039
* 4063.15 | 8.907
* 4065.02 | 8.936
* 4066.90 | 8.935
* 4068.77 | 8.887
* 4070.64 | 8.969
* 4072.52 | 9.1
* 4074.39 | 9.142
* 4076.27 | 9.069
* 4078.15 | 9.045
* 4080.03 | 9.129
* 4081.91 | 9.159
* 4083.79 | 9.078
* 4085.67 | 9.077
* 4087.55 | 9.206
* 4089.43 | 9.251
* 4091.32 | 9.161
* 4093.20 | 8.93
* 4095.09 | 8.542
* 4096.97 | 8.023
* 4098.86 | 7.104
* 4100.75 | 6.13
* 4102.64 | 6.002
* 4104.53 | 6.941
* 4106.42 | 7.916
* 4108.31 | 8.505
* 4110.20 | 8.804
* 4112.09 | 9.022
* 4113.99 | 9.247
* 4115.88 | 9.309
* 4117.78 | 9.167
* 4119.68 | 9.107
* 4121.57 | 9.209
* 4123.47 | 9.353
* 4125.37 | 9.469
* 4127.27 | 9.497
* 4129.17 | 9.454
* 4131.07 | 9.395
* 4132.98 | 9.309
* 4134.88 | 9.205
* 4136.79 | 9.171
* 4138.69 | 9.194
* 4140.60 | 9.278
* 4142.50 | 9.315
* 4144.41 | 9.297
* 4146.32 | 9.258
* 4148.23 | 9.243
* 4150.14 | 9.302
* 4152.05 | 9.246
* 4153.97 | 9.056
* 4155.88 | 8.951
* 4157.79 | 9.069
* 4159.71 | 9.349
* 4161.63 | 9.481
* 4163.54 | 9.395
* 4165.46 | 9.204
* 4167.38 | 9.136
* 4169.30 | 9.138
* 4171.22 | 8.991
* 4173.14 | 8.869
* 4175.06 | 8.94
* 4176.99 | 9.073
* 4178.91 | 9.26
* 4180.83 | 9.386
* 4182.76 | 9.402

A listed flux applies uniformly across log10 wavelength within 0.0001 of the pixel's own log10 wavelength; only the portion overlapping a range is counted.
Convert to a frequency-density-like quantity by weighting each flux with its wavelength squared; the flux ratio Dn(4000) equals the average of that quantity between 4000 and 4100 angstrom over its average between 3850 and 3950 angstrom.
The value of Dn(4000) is 1.19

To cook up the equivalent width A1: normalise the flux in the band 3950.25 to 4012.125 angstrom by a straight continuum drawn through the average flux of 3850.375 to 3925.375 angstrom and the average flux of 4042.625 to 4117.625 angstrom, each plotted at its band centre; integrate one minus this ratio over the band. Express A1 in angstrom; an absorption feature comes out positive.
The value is 2.3 angstrom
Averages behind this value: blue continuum 8.63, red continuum 8.79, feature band 8.38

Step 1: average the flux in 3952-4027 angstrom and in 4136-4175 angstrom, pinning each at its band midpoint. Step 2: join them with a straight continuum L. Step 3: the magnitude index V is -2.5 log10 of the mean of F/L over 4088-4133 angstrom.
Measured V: 0.05 mag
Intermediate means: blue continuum 8.57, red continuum 9.19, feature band 8.61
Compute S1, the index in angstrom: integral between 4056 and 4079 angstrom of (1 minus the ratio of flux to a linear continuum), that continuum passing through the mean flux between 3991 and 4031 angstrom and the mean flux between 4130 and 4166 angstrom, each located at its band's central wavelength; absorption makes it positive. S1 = 0.7 angstrom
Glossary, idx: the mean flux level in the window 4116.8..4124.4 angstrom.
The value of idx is 9.21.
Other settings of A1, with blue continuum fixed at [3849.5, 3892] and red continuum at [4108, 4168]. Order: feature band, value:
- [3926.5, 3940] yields 4.0 angstrom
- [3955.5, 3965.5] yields 0.7 angstrom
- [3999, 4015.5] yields -0.9 angstrom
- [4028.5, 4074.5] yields -1.2 angstrom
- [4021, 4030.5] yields -0.6 angstrom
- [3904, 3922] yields -1.1 angstrom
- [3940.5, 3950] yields -0.4 angstrom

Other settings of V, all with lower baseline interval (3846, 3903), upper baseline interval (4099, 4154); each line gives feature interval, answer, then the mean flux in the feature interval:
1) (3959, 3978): 0.30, 6.53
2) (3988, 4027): -0.08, 9.38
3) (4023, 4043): -0.07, 9.31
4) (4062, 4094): -0.03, 9.06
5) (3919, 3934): 0.16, 7.43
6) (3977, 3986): -0.05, 9.07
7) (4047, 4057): -0.08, 9.42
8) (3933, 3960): 0.07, 8.09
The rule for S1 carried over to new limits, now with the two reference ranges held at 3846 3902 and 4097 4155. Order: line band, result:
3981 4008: -2.1 angstrom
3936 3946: 0.7 angstrom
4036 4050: -1.0 angstrom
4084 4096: -0.4 angstrom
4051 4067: -0.8 angstrom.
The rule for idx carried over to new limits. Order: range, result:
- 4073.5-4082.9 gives 9.1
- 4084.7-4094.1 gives 9.13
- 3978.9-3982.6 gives 9.22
